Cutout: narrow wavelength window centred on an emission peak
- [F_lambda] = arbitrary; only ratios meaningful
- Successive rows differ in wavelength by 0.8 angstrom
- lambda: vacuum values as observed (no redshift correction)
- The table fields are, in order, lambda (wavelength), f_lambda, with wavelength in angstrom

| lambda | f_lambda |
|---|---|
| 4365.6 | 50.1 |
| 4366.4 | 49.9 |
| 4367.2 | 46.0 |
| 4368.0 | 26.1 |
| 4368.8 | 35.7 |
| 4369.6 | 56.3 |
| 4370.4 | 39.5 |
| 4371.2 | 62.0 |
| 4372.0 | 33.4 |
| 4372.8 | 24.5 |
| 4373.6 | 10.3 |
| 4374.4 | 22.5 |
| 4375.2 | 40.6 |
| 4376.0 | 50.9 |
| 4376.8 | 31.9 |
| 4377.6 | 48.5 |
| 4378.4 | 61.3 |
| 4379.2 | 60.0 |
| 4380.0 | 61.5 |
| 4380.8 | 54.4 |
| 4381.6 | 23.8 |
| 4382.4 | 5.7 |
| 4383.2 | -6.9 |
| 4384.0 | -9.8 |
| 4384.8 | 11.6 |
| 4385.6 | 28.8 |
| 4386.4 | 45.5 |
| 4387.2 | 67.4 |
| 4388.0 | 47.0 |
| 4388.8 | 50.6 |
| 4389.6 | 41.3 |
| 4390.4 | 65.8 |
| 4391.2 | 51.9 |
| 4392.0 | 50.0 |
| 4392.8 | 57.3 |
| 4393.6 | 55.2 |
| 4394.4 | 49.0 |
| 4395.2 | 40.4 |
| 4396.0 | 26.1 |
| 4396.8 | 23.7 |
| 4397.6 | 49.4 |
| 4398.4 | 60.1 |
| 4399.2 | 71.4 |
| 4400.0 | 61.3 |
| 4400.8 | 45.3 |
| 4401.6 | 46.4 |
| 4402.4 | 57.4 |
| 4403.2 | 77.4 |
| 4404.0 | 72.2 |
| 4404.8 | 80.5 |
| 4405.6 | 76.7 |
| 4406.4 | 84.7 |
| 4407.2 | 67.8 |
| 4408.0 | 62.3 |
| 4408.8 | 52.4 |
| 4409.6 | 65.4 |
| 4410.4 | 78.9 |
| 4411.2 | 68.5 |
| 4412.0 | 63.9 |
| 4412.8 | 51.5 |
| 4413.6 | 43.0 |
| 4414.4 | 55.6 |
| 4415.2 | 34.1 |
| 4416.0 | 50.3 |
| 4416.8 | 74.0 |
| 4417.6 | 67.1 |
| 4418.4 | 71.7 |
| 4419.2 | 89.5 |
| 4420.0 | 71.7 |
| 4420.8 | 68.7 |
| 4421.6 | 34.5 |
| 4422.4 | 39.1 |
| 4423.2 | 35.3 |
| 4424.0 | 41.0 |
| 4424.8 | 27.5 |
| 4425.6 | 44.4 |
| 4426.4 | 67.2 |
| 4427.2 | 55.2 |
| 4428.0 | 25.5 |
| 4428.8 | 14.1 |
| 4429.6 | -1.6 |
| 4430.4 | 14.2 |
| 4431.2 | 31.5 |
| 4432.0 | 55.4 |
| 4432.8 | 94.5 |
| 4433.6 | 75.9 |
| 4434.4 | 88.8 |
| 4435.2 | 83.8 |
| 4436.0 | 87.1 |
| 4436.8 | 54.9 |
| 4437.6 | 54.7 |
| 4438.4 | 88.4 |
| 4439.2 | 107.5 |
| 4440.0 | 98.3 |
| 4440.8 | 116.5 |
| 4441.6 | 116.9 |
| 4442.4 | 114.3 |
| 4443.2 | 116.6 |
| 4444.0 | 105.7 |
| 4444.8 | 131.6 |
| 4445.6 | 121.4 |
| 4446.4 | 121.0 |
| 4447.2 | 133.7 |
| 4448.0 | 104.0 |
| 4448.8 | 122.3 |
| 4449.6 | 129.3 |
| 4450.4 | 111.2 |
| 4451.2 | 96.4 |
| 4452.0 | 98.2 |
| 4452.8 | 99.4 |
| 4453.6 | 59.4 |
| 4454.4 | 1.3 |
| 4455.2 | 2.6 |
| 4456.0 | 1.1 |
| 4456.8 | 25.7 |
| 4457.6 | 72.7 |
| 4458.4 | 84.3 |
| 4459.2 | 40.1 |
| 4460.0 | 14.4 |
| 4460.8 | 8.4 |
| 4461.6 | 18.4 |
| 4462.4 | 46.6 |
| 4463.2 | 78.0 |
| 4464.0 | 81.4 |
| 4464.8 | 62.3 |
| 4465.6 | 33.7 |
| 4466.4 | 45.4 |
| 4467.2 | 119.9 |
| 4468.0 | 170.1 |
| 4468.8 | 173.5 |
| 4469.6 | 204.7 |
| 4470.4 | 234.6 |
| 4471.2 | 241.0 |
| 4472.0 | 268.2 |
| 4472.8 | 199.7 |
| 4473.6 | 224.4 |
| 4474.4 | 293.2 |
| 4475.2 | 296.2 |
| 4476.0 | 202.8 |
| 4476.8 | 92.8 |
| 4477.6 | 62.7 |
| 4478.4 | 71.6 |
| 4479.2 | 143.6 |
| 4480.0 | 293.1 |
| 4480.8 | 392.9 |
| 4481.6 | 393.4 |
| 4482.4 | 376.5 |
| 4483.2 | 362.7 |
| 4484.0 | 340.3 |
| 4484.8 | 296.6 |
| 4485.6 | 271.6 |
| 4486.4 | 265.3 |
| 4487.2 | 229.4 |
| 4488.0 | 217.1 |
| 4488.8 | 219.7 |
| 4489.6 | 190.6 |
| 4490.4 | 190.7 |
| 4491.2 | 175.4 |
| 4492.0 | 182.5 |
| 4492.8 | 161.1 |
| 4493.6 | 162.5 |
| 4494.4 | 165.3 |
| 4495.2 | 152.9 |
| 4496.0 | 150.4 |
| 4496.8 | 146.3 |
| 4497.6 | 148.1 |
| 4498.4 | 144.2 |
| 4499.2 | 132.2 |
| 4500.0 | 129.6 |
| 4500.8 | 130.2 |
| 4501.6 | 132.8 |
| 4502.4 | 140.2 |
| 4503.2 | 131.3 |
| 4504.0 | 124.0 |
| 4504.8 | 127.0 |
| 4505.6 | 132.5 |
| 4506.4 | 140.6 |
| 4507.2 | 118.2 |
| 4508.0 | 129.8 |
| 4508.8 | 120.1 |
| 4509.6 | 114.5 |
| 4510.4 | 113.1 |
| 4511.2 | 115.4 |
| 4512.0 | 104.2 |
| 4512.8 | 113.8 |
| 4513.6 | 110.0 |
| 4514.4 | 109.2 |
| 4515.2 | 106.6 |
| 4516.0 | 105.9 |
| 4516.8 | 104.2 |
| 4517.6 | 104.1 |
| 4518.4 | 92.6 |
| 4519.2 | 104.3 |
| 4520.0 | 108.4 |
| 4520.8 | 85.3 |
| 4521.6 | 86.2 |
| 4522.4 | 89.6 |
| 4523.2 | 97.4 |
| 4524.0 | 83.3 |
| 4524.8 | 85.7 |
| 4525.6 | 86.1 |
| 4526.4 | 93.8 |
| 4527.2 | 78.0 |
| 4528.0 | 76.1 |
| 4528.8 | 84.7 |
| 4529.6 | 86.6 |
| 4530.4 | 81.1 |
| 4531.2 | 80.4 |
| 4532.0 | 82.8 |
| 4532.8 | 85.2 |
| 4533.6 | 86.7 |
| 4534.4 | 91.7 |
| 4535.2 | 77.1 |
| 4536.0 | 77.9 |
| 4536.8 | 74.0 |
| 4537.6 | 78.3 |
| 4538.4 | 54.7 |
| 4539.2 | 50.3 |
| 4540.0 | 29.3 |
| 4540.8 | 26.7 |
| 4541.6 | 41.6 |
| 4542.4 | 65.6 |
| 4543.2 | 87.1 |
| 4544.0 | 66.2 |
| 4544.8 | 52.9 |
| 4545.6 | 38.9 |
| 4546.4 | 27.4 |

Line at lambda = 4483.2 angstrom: Lyman alpha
